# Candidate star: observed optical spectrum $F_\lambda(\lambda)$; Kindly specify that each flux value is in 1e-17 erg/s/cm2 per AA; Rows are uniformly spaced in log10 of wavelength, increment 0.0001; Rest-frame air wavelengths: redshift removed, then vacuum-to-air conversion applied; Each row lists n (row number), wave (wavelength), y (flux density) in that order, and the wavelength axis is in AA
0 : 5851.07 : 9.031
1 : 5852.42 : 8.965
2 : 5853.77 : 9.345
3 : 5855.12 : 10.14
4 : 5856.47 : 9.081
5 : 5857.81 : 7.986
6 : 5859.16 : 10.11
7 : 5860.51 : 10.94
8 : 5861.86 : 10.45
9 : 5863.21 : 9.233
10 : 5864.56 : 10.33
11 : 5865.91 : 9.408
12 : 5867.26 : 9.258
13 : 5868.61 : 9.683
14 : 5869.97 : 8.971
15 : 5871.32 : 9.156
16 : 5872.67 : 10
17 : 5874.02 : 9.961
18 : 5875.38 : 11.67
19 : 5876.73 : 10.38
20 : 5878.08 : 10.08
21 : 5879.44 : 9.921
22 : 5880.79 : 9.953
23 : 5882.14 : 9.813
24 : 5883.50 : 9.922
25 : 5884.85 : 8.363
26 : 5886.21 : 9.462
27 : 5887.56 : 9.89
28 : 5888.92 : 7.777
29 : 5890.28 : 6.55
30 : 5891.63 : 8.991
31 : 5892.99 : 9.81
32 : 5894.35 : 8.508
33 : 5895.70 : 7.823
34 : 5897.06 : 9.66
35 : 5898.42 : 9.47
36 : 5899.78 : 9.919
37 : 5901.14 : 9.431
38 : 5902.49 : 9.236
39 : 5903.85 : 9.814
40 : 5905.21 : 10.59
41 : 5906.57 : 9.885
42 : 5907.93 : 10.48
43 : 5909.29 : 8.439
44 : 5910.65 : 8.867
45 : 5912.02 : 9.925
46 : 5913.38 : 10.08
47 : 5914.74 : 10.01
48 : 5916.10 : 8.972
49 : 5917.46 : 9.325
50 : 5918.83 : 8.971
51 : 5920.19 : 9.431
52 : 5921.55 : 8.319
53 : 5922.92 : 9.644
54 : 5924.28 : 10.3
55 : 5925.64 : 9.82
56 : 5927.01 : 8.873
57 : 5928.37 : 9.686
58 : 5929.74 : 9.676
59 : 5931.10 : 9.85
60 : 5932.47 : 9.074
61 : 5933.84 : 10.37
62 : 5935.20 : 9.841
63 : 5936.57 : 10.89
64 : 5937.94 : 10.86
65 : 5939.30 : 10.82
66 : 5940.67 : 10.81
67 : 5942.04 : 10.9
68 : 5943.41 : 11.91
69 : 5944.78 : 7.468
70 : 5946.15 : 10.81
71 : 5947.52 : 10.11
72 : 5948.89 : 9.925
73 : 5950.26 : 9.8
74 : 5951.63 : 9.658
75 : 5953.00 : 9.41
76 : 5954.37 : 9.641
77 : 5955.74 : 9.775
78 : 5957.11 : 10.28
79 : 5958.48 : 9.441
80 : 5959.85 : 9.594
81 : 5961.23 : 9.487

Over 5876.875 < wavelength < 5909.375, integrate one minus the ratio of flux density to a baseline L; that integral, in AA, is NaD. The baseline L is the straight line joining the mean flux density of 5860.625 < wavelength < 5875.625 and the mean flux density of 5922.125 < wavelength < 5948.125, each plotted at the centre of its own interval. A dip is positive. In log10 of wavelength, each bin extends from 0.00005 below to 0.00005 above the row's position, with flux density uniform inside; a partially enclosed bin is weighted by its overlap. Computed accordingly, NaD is 1.82 AA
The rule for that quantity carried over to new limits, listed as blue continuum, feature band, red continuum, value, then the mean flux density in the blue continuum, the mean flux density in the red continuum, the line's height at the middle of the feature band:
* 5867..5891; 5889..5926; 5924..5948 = 1.8 AA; 9.49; 10.1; 9.8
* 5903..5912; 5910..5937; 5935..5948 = 1.2 AA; 9.68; 10.5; 10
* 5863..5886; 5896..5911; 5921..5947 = 0.5 AA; 9.77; 10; 9.89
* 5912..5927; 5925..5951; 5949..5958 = -1.2 AA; 9.48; 9.77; 9.64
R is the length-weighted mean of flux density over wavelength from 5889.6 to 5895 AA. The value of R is 8.46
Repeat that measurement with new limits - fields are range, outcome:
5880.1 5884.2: 9.9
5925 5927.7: 9.34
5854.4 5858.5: 9.08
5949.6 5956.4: 9.66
